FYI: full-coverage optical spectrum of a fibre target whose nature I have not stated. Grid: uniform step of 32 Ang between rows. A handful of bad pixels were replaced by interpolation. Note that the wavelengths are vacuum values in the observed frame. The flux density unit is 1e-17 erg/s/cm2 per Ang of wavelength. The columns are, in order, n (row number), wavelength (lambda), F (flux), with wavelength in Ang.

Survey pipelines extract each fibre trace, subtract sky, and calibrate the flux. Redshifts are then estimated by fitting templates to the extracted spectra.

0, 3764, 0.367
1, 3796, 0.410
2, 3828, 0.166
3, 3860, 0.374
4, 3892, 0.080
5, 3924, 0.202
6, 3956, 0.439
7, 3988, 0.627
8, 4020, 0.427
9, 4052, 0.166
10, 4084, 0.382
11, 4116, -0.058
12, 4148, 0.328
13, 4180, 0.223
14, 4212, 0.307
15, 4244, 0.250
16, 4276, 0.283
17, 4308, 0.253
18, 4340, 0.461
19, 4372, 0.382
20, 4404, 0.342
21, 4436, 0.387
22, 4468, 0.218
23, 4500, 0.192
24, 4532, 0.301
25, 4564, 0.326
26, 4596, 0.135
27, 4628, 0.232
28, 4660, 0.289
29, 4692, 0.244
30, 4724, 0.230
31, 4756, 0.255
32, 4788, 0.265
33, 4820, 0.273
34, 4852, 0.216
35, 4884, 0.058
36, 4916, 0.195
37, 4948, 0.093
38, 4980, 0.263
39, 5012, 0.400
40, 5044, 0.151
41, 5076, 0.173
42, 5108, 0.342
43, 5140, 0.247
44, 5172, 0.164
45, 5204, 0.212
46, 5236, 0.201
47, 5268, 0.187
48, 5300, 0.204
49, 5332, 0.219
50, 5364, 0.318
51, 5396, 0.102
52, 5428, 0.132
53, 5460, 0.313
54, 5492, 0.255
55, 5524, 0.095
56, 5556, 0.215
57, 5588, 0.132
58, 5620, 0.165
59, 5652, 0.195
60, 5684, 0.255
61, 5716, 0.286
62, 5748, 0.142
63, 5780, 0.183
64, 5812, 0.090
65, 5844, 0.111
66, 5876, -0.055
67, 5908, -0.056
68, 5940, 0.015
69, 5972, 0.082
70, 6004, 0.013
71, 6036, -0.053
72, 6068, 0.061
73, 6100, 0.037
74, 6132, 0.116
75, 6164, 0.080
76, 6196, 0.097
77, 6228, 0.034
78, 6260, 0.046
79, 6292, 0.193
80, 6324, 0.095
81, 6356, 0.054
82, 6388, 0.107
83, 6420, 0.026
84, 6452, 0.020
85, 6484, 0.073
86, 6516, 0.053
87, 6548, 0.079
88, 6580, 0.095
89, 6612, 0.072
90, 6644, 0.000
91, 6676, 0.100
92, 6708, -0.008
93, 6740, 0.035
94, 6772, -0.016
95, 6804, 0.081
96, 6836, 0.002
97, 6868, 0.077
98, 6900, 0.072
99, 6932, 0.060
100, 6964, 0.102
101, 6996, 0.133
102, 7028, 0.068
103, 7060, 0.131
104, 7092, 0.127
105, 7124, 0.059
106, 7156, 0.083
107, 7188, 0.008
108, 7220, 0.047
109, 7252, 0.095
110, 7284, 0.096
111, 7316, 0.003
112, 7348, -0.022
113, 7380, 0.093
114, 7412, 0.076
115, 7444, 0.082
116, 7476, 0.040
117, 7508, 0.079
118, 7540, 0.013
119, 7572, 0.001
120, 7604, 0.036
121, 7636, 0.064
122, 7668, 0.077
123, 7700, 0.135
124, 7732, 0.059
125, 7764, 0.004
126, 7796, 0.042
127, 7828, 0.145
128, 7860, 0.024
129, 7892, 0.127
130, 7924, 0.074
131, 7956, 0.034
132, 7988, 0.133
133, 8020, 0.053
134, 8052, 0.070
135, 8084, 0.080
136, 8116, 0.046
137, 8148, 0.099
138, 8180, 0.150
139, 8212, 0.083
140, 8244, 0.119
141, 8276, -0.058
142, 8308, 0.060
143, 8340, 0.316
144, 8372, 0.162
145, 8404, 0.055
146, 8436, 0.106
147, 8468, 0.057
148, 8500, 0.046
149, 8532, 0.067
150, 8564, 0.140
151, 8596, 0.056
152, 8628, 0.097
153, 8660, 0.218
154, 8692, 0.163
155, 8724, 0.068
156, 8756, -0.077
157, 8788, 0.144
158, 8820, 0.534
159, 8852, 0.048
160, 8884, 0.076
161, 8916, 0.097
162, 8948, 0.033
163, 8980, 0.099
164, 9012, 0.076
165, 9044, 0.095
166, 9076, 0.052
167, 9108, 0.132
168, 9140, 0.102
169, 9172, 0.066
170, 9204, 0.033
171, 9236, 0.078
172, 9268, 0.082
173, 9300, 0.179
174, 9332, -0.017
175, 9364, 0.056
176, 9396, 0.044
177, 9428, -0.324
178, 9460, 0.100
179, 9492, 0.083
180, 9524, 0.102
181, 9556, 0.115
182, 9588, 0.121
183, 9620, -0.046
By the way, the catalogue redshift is 1.240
